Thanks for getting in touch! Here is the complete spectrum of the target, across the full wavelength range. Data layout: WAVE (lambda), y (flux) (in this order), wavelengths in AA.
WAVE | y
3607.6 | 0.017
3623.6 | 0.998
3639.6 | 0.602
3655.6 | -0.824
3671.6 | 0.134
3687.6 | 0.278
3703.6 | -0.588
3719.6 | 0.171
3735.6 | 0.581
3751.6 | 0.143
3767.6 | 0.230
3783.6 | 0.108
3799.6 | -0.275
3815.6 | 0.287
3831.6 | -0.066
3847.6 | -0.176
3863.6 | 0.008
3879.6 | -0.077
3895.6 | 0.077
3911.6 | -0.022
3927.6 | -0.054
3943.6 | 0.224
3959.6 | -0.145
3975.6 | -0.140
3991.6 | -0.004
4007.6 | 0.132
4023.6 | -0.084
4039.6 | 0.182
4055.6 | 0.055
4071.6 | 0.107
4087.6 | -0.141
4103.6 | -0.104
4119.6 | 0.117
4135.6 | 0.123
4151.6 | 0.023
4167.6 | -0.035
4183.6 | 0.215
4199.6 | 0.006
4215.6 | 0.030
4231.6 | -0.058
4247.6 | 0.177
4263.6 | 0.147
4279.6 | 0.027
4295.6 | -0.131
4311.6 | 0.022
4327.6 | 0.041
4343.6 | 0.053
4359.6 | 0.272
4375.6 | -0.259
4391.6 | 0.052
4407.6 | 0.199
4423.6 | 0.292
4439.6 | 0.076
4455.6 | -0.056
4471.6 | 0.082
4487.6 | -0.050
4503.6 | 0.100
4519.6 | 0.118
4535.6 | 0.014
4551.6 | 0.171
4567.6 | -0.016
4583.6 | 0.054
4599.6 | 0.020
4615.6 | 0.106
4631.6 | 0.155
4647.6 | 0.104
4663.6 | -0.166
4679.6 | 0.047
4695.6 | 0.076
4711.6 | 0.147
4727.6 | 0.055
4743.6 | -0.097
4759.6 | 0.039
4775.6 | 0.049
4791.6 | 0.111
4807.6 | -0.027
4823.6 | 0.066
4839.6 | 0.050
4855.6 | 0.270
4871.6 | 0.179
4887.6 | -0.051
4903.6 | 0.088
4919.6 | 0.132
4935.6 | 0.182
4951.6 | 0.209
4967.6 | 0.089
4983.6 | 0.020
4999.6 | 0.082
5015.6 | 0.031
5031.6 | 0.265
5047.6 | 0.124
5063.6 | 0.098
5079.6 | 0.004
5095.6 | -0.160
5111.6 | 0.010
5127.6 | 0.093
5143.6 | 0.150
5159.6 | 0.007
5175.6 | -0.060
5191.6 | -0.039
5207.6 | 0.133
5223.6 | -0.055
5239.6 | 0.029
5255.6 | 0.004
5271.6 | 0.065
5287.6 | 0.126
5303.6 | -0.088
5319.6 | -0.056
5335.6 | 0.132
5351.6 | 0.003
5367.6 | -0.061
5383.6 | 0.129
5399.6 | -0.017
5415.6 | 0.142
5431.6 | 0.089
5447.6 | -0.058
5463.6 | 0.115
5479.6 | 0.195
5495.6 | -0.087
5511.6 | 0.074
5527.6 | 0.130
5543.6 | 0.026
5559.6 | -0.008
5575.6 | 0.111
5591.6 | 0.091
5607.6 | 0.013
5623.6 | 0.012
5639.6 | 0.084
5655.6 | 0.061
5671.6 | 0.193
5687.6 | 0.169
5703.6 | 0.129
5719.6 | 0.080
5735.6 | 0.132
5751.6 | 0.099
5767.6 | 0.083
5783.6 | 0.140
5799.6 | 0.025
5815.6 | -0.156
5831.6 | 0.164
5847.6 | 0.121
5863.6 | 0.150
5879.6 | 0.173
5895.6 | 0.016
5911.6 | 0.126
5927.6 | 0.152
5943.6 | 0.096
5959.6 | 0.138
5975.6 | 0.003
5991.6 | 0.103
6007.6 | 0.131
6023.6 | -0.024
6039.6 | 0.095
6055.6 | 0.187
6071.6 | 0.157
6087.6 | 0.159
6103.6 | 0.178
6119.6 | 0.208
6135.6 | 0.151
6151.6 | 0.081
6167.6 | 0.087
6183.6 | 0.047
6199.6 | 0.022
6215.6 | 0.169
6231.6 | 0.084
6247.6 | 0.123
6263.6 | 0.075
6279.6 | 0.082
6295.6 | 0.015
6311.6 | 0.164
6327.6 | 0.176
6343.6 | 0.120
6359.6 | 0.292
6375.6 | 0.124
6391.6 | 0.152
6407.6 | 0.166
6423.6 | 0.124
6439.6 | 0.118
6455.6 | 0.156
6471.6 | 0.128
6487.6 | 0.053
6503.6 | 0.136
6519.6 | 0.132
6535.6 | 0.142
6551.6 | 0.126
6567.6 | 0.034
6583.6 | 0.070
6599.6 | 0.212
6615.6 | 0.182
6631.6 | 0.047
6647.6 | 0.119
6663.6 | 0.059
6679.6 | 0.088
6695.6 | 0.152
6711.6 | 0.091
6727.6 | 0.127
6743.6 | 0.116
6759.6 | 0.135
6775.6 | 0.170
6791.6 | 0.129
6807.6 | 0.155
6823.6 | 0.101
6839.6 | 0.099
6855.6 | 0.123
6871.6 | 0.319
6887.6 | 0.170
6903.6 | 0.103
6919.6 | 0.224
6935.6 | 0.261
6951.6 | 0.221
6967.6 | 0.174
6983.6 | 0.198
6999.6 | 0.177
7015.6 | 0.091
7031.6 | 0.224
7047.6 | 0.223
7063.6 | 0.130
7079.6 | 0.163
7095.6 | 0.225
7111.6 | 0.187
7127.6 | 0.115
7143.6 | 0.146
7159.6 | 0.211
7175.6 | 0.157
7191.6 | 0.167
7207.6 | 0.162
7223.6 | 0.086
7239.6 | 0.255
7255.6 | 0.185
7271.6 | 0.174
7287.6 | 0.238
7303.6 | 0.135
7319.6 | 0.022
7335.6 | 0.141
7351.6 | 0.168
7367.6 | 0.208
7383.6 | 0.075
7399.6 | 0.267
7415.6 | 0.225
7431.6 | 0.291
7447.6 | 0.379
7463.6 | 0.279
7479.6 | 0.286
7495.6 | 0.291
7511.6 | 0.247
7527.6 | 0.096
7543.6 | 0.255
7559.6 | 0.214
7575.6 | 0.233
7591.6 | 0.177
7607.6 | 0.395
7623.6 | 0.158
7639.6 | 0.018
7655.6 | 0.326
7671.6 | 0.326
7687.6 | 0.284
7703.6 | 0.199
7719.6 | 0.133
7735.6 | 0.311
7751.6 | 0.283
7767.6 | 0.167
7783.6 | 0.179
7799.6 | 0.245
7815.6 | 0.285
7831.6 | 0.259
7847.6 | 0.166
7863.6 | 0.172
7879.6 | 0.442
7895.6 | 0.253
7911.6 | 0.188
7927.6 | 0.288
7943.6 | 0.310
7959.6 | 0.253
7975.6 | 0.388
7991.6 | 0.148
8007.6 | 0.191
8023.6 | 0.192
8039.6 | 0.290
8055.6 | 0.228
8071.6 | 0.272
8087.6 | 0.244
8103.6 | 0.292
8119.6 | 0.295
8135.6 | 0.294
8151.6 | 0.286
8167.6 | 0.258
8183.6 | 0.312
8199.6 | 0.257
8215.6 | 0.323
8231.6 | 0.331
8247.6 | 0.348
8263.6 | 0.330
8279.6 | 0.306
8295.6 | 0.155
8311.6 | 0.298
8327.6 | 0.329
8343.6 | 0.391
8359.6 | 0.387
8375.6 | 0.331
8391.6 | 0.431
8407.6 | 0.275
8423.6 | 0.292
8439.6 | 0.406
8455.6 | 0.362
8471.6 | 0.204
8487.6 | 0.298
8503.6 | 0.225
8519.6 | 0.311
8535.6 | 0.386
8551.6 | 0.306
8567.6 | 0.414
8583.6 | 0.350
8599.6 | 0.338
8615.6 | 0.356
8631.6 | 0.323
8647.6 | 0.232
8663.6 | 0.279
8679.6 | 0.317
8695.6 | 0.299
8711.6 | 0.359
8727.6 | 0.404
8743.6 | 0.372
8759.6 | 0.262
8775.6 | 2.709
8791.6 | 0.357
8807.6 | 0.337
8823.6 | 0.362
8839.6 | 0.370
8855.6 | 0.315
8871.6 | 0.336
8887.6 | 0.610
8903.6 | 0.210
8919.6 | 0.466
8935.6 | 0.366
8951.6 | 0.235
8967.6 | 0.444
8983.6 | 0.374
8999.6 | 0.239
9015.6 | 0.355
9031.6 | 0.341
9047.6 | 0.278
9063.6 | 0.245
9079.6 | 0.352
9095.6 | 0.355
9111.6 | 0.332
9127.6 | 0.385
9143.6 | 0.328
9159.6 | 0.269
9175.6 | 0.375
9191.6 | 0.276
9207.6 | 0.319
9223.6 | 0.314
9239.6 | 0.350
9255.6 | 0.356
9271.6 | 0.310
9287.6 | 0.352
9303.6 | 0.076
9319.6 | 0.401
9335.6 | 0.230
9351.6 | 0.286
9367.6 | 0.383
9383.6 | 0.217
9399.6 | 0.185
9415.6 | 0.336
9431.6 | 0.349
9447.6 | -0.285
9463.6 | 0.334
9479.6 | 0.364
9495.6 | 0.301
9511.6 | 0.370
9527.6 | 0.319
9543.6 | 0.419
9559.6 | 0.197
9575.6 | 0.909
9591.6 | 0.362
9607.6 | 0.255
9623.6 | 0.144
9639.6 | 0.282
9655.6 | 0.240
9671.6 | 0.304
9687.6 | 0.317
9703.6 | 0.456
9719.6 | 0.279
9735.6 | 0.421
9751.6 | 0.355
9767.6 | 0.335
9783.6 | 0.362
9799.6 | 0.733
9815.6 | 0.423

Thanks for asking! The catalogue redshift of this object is 0.86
